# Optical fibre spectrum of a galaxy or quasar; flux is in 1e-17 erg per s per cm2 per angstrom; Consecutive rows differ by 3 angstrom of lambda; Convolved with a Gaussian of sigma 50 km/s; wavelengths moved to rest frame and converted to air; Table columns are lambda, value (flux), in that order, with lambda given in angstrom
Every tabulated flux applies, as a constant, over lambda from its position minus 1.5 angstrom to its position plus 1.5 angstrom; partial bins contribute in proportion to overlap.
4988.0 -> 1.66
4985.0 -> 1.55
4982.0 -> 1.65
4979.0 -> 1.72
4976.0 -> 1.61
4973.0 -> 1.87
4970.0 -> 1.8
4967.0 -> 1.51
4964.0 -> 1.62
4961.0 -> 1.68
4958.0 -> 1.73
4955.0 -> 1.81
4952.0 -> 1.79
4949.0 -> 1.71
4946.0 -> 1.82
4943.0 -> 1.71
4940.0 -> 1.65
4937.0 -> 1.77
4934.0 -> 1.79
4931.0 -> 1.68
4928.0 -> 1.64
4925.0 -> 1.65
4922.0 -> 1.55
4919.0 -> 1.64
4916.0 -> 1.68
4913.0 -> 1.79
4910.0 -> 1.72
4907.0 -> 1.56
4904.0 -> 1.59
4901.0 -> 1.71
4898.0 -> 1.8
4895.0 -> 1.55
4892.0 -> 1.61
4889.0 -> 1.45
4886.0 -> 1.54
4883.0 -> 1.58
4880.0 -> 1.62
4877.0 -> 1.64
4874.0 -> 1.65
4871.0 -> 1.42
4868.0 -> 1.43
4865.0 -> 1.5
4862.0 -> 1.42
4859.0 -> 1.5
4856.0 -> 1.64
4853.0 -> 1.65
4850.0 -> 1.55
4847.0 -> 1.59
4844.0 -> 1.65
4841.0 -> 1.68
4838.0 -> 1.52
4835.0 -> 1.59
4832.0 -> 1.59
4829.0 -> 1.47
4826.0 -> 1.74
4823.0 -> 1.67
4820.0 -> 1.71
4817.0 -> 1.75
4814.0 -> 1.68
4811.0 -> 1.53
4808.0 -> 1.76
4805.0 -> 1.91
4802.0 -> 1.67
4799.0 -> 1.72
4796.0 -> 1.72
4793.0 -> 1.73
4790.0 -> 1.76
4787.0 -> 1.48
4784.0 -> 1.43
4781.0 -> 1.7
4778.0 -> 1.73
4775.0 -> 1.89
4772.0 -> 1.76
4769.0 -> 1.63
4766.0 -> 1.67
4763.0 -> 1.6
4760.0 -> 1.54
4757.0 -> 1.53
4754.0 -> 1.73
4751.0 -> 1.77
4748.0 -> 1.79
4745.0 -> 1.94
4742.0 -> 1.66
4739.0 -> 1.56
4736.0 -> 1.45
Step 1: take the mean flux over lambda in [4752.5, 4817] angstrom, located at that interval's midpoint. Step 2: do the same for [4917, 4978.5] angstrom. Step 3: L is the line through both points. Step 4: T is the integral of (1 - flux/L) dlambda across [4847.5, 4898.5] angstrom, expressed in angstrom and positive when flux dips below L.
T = 4.00 angstrom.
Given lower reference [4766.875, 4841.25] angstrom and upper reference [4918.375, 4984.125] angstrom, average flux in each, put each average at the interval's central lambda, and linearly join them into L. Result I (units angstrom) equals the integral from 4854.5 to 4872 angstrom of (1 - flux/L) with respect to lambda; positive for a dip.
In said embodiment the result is 2.0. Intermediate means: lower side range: 1.67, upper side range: 1.7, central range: 1.49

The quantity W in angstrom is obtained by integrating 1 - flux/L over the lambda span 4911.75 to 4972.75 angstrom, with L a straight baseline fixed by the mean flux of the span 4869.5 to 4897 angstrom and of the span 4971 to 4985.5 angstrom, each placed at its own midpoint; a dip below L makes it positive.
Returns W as -2.19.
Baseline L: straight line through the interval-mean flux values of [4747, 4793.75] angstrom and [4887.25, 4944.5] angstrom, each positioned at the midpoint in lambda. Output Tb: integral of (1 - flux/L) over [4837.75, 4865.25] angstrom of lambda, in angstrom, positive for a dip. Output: 1.5 angstrom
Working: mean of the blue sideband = 1.67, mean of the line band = 1.58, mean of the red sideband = 1.66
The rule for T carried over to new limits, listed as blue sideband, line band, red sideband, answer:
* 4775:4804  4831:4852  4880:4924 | 0.71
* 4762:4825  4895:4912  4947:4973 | 0.41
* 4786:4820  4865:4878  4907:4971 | 1.33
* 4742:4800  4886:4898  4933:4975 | 1.03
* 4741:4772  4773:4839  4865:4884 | -1.62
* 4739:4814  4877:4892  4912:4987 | 1.16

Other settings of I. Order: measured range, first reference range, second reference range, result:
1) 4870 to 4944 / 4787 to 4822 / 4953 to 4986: 2.5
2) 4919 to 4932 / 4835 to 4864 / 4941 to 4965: 0.5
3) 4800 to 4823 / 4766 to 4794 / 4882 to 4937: -0.6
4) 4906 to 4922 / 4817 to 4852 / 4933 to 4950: 0.4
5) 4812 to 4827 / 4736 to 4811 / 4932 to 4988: -0.1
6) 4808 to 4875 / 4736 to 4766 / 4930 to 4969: 3.9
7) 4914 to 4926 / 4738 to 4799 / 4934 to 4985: 0.5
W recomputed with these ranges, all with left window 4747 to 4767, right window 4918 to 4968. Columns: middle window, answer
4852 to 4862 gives 0.7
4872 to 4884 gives 0.5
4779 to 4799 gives 0.2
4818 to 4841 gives 0.7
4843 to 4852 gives 0.4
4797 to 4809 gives -0.7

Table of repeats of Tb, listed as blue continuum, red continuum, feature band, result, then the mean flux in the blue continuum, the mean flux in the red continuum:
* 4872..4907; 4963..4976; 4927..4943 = -0.51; 1.61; 1.69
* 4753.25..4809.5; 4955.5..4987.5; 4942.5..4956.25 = -0.76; 1.68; 1.68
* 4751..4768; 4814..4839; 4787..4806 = -1.09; 1.63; 1.64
